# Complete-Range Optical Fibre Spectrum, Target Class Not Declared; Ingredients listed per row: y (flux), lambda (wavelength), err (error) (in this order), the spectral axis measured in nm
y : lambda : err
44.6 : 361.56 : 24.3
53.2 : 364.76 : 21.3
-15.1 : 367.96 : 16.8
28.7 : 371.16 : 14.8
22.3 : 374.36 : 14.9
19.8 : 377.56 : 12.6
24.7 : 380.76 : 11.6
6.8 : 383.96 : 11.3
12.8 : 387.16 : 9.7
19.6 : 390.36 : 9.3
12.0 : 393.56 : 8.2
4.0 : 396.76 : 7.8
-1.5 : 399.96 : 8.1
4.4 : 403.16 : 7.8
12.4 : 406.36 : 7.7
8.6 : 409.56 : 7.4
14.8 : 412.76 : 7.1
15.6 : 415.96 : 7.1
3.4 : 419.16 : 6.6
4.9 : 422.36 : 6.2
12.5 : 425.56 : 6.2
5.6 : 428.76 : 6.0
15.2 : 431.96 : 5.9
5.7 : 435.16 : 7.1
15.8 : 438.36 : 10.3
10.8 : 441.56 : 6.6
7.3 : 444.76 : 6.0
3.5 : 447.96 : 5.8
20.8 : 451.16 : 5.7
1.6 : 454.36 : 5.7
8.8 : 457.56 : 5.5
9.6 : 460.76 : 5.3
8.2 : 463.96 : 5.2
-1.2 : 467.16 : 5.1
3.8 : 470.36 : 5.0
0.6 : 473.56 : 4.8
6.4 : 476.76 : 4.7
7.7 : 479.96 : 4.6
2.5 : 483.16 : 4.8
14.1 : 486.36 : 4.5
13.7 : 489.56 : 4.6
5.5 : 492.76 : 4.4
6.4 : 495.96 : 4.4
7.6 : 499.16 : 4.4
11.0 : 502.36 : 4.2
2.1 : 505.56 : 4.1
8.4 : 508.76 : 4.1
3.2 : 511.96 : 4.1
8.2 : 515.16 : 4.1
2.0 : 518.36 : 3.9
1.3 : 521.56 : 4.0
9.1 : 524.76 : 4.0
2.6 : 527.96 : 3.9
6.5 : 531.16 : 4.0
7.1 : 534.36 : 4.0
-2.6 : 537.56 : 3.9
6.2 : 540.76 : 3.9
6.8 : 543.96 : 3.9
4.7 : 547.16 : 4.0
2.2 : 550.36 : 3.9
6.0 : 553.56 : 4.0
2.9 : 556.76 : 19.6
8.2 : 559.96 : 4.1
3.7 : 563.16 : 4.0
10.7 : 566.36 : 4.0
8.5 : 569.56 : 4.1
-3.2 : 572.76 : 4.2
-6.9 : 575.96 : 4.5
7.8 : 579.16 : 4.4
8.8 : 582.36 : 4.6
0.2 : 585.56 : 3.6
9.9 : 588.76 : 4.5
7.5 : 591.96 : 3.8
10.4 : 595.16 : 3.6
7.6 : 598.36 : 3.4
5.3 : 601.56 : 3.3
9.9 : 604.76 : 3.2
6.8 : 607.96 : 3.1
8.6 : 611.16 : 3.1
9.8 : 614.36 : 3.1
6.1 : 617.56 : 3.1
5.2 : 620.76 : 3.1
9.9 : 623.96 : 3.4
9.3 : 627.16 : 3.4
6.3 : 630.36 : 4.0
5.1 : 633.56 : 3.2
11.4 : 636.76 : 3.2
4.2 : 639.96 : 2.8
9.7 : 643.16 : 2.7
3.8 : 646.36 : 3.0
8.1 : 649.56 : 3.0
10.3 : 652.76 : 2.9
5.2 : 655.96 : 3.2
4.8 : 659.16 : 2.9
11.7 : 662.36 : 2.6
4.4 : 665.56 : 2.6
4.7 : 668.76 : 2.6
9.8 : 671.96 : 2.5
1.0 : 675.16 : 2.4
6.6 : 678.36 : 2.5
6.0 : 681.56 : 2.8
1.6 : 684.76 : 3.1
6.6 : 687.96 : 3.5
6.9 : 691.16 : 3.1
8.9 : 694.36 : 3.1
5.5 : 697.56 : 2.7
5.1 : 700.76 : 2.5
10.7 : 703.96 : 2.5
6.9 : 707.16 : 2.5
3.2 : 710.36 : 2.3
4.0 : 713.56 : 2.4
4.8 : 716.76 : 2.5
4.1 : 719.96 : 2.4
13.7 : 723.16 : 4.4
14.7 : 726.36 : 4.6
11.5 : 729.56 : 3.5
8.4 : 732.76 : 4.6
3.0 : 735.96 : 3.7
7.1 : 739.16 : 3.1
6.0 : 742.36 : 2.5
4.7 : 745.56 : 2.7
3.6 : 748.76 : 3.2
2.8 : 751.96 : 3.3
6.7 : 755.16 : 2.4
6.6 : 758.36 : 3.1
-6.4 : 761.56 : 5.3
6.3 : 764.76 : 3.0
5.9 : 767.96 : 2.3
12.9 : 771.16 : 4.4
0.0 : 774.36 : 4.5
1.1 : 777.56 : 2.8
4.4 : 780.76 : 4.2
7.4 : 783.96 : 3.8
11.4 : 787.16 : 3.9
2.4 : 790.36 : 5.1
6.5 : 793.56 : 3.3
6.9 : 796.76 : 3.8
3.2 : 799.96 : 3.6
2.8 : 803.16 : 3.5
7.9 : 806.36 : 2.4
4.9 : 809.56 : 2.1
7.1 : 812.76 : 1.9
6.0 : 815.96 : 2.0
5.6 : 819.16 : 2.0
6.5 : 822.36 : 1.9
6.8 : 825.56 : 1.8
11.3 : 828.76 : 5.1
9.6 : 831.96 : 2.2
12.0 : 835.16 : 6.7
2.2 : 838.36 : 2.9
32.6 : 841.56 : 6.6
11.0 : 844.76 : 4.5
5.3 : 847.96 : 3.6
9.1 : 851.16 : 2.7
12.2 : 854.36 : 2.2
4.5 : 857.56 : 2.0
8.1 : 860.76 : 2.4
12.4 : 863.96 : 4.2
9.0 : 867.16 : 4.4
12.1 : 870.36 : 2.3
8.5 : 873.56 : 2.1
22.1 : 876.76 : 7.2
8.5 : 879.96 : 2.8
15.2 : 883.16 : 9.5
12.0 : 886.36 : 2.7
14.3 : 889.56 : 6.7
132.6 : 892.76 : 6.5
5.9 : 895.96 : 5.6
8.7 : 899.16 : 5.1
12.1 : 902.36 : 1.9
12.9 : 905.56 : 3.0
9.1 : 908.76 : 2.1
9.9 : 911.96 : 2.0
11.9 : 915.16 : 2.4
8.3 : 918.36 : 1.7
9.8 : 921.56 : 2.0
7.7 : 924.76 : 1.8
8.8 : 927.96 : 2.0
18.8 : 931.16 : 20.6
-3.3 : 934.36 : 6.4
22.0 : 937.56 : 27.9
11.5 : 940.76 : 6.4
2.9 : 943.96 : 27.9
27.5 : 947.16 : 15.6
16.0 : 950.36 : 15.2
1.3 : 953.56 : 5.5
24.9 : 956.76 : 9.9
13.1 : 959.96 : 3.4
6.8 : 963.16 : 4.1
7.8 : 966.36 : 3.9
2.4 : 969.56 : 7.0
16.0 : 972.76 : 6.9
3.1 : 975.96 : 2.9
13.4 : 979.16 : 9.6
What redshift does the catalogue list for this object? 1.257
